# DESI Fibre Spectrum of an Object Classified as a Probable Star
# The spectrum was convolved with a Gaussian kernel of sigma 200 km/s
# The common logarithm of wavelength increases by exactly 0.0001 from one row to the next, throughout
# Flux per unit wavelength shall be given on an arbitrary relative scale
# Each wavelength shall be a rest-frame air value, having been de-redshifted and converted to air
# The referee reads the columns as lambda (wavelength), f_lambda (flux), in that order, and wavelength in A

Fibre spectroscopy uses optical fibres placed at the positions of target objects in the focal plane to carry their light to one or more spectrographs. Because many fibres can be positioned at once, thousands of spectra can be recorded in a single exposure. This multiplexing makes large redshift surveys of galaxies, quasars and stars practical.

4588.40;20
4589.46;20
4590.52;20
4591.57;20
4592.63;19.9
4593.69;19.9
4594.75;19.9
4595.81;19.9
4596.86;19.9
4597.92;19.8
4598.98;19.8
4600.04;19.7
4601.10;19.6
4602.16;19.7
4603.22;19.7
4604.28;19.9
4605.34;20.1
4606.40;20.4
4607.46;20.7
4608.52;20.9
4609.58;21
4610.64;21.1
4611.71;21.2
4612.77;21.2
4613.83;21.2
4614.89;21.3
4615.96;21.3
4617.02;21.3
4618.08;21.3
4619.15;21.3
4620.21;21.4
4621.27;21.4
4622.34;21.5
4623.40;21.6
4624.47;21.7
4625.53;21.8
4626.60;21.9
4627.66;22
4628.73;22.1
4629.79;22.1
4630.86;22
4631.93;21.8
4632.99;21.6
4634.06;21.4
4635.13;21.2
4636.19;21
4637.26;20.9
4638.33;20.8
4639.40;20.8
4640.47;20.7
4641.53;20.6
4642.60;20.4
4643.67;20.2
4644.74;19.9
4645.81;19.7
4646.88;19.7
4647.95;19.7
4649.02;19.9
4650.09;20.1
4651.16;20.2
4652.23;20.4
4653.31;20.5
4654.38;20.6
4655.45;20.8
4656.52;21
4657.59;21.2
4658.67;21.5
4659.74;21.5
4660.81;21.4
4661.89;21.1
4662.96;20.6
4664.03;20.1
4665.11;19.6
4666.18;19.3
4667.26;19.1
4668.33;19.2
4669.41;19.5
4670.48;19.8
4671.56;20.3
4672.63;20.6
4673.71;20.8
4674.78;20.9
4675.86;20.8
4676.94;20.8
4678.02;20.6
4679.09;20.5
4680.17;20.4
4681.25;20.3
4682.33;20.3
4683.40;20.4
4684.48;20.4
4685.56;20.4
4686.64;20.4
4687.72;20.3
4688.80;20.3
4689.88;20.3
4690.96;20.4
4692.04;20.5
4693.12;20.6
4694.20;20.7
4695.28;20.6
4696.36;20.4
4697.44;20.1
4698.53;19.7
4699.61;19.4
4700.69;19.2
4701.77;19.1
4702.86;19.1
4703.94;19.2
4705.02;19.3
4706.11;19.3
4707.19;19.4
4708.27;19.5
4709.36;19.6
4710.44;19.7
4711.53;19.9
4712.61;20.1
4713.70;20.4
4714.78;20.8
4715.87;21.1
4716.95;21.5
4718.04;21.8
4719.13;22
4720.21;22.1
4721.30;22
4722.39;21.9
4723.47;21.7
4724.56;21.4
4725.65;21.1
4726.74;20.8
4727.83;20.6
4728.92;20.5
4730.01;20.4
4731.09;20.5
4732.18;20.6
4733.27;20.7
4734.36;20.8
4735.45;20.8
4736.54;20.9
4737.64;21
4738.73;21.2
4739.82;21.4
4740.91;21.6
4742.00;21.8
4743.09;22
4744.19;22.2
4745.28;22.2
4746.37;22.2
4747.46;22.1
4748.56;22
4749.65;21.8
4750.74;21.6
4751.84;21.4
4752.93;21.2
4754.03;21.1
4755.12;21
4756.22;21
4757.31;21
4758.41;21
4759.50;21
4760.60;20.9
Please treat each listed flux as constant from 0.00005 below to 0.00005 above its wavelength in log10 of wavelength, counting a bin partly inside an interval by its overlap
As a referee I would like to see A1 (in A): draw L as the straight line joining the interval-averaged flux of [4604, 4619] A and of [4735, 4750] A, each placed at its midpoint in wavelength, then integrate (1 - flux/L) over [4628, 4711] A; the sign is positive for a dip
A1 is 3.4 A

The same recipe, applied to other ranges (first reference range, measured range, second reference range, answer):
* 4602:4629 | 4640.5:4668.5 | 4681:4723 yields 0.57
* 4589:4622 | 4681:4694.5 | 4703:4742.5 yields 0.17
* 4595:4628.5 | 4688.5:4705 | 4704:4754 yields 0.81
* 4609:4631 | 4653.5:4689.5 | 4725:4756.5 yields 1.59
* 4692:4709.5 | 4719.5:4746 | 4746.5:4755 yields -0.44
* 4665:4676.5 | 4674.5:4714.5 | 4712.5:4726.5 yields 1.14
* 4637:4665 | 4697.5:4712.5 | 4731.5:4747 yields 1.14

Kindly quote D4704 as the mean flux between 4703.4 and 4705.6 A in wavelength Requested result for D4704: 19.2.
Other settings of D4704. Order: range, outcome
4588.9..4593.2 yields 20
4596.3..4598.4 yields 19.9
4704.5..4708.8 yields 19.4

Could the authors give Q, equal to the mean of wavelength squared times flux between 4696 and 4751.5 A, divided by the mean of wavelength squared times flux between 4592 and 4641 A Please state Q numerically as 1.04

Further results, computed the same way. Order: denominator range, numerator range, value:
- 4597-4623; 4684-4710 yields 1.00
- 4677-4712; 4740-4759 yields 1.10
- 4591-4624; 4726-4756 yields 1.09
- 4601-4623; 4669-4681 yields 1.01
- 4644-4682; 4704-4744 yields 1.05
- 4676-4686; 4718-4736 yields 1.05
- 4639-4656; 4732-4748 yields 1.10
